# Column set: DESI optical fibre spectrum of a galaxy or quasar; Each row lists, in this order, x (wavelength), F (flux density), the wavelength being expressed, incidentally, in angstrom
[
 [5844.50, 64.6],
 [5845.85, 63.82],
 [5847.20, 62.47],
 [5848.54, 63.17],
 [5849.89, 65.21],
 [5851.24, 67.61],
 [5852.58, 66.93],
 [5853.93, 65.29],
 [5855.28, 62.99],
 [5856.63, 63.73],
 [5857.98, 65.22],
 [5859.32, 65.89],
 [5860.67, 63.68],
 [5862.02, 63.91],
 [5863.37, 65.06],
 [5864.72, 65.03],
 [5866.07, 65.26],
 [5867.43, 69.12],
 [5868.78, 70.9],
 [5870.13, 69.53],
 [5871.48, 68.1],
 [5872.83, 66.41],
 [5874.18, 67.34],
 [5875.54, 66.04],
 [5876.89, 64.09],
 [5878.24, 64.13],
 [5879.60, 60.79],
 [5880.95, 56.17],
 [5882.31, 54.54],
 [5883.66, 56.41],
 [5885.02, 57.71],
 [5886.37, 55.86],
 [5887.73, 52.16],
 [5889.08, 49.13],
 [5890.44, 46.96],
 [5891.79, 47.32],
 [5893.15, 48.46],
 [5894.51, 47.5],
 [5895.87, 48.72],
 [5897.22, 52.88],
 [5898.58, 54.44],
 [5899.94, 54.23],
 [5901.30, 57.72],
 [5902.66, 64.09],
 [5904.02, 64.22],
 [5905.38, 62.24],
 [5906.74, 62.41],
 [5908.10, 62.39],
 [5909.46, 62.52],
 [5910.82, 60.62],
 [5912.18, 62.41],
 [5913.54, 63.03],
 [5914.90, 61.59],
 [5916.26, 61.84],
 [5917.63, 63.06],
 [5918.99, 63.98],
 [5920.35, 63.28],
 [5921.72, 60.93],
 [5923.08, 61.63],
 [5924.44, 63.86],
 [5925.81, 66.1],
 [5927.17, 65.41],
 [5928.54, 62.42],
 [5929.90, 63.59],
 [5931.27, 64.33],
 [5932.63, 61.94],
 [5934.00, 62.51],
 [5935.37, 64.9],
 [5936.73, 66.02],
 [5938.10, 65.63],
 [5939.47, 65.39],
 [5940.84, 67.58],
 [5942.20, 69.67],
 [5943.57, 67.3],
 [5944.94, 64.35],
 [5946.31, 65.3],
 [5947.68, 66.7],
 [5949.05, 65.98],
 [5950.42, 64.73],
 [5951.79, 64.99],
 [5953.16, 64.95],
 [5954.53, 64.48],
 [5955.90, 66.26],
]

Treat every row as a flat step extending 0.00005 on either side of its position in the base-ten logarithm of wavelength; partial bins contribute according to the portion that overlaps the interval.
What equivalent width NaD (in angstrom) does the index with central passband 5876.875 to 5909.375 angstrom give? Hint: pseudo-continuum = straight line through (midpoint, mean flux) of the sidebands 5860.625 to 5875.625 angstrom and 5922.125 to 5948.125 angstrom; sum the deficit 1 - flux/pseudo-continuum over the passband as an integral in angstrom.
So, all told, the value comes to 5.0 angstrom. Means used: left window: 66.8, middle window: 56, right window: 64.9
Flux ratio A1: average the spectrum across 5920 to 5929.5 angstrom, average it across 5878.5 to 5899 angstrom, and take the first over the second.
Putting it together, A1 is 1.2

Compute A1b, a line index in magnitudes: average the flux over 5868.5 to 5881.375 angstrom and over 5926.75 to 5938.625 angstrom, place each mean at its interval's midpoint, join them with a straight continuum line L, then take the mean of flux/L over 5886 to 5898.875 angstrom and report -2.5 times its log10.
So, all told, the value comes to 0.28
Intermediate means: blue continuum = 65.4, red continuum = 64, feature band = 50.1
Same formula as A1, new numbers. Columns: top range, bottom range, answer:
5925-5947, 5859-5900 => 1.10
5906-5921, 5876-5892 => 1.12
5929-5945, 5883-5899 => 1.27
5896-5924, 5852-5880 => 0.92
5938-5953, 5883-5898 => 1.29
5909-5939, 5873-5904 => 1.13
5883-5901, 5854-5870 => 0.79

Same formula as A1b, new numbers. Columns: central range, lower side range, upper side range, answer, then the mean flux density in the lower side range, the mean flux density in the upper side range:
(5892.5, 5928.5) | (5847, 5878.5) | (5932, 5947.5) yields 0.10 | 65.8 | 65.5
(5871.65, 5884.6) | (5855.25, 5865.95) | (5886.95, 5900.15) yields -0.09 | 64.6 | 50.1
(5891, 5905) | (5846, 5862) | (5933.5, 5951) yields 0.20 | 64.7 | 65.9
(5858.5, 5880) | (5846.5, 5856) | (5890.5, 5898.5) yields -0.14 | 64.8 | 49.3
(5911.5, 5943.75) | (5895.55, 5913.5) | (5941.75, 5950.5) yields -0.01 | 59.5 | 66.3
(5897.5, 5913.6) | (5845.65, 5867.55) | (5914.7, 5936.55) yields 0.06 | 64.9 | 63.3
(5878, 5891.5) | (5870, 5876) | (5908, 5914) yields 0.20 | 67.3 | 62.2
